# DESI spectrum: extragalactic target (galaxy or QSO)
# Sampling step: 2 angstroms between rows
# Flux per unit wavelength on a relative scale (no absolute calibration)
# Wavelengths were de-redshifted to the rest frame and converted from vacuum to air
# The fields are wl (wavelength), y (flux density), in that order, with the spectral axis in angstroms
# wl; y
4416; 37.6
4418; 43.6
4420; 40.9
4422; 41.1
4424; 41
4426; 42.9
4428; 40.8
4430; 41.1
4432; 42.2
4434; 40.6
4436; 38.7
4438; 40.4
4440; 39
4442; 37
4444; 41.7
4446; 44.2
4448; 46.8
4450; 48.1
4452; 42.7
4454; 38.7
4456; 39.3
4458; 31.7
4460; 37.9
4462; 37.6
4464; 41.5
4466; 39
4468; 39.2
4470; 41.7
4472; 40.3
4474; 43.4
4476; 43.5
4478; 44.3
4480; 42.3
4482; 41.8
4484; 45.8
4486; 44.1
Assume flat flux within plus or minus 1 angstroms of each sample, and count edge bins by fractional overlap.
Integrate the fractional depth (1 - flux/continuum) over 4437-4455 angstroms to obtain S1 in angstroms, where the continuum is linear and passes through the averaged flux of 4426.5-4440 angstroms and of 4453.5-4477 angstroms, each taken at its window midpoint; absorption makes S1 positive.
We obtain -0.9 angstroms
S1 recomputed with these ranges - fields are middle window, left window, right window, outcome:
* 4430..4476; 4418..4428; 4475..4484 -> 2.0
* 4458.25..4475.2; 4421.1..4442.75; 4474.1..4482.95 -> 1.1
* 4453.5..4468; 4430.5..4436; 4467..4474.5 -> 1.0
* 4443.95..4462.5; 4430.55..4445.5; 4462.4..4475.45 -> -0.2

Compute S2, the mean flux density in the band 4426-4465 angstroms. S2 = 40.6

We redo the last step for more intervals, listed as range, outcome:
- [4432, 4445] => 39.8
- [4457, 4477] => 39.6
